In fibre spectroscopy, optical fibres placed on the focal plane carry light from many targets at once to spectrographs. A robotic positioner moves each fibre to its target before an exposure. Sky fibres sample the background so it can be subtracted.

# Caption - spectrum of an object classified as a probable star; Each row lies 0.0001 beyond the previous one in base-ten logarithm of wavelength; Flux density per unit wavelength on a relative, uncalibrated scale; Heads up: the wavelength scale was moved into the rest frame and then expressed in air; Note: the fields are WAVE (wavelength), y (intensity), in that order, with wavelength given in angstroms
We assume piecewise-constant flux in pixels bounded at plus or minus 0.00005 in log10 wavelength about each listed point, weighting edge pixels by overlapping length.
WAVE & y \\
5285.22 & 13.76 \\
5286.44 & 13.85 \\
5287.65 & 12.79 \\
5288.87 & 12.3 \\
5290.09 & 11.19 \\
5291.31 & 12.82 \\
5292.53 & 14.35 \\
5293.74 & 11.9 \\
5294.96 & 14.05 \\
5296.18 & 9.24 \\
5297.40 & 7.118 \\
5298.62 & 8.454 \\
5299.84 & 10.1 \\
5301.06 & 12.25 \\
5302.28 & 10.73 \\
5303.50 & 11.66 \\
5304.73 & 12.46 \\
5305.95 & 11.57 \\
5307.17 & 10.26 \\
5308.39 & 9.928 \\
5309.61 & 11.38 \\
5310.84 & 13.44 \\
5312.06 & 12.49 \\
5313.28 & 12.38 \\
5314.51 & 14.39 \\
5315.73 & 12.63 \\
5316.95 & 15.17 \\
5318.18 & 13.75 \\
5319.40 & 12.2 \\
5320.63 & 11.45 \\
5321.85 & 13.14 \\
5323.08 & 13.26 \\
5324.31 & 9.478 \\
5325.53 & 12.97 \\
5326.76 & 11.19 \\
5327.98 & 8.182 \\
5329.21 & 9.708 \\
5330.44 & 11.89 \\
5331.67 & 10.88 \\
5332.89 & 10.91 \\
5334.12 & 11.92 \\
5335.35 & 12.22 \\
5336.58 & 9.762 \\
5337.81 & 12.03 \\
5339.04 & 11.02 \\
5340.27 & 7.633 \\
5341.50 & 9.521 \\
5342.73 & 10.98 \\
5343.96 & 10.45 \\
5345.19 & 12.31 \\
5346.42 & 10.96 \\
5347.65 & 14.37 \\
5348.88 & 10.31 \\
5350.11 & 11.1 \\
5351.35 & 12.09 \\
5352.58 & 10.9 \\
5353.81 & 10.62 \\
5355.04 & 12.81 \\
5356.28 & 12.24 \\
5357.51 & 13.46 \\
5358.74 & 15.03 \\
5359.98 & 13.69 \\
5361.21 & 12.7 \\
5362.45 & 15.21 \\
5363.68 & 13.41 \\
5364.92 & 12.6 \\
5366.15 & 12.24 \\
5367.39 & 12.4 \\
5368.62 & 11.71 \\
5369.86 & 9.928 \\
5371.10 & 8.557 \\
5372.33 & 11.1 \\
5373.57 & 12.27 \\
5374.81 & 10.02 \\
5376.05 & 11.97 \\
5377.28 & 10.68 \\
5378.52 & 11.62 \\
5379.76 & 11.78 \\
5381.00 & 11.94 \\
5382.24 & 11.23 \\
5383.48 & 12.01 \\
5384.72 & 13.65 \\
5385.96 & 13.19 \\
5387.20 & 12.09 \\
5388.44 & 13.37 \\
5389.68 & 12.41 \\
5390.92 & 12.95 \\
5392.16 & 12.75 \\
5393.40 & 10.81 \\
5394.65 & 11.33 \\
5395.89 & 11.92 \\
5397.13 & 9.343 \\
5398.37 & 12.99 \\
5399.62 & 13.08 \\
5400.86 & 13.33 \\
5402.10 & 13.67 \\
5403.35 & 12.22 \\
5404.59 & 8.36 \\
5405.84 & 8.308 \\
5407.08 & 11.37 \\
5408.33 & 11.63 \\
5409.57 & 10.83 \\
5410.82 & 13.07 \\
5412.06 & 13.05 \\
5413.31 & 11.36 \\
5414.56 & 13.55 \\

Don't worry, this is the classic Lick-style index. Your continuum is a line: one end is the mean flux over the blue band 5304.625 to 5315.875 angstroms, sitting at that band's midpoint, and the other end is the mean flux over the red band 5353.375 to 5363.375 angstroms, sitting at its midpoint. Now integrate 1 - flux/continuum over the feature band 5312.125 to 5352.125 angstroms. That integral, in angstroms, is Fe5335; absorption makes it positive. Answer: 3.2 angstroms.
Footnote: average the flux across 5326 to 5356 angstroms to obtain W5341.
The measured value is 11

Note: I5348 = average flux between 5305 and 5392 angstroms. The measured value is 11.9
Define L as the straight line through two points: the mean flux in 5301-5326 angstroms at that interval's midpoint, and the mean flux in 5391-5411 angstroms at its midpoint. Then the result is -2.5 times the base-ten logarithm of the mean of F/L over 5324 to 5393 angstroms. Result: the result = 0.017 mag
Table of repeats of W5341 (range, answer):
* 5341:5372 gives 12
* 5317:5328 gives 12.1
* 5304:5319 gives 12.5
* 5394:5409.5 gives 11.4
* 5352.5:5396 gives 12.1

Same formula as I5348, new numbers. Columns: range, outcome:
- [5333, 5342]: 10.6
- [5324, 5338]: 10.9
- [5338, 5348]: 10.9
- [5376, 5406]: 11.9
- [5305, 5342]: 11.6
